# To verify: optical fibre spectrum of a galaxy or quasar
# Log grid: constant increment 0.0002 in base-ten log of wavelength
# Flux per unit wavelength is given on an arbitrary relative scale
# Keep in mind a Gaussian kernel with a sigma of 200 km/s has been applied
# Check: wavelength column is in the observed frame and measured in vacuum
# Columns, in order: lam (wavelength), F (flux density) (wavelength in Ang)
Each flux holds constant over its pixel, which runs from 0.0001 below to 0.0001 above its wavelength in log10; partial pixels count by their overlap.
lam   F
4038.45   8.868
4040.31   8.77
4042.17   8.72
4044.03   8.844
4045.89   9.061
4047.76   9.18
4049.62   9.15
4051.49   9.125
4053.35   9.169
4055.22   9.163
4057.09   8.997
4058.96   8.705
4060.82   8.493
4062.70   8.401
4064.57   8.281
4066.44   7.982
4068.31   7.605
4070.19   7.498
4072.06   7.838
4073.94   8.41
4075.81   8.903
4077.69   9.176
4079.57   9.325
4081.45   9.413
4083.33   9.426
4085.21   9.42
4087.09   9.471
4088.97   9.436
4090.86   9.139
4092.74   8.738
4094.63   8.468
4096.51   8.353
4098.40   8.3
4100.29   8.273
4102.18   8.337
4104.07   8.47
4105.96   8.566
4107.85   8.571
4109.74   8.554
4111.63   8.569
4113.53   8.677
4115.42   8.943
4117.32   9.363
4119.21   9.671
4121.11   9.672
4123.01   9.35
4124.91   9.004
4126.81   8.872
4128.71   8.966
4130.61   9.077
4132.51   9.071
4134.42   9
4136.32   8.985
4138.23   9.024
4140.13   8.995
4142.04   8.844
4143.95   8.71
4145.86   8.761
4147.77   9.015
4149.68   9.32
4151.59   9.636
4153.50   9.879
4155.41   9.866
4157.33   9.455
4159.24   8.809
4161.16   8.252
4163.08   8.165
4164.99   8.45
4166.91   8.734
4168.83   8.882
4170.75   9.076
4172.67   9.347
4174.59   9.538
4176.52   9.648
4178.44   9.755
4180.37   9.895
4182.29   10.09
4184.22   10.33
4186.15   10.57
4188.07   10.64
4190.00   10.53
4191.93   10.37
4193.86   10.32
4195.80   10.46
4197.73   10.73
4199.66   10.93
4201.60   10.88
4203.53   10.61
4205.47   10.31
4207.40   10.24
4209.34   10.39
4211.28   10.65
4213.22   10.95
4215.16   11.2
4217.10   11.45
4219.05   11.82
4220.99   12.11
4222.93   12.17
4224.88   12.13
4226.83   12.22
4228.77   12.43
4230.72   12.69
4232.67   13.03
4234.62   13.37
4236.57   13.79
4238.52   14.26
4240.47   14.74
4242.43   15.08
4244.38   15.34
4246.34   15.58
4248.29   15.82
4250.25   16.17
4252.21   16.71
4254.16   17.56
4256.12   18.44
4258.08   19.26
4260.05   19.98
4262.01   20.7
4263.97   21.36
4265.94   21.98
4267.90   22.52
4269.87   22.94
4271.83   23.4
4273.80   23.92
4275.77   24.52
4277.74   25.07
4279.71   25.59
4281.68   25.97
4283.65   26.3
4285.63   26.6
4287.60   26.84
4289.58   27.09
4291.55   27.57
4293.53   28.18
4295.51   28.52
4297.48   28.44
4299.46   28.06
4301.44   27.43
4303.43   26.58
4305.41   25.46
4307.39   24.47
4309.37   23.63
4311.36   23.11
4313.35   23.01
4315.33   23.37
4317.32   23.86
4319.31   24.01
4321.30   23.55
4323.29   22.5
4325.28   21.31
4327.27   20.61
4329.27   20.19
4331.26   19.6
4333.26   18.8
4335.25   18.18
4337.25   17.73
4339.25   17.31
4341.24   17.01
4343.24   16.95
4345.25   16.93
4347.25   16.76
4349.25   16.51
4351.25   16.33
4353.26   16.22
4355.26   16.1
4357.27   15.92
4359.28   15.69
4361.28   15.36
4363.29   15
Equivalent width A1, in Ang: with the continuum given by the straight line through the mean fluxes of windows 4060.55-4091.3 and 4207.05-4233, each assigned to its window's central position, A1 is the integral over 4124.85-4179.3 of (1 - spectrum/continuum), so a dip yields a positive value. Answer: 6.4 Ang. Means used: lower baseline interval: 8.72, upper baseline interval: 11.7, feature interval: 9.07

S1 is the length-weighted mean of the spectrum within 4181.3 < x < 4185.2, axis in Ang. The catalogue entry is 10.2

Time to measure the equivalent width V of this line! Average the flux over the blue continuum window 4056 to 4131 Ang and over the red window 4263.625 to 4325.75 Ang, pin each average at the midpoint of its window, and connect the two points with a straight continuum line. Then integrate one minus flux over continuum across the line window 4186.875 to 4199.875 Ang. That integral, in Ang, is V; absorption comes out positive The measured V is 4.8 Ang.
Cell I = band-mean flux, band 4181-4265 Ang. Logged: 13.2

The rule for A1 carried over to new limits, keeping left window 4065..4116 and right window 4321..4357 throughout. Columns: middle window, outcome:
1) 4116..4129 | 0.81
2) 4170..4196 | 4.71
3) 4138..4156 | 2.75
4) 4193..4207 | 2.52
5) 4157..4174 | 4.09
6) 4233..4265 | -3.94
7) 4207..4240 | 4.11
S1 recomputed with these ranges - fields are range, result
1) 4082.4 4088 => 9.44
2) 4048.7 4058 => 9.12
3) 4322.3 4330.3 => 21.1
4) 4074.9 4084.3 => 9.25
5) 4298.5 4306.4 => 26.9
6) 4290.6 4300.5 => 28.2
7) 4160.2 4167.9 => 8.4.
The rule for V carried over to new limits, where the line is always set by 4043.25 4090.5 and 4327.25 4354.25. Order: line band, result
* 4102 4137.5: 5.34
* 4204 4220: 3.14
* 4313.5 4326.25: -4.57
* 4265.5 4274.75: -4.57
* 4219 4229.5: 1.32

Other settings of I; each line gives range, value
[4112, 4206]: 9.49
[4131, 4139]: 9.02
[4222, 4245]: 13.4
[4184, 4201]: 10.6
